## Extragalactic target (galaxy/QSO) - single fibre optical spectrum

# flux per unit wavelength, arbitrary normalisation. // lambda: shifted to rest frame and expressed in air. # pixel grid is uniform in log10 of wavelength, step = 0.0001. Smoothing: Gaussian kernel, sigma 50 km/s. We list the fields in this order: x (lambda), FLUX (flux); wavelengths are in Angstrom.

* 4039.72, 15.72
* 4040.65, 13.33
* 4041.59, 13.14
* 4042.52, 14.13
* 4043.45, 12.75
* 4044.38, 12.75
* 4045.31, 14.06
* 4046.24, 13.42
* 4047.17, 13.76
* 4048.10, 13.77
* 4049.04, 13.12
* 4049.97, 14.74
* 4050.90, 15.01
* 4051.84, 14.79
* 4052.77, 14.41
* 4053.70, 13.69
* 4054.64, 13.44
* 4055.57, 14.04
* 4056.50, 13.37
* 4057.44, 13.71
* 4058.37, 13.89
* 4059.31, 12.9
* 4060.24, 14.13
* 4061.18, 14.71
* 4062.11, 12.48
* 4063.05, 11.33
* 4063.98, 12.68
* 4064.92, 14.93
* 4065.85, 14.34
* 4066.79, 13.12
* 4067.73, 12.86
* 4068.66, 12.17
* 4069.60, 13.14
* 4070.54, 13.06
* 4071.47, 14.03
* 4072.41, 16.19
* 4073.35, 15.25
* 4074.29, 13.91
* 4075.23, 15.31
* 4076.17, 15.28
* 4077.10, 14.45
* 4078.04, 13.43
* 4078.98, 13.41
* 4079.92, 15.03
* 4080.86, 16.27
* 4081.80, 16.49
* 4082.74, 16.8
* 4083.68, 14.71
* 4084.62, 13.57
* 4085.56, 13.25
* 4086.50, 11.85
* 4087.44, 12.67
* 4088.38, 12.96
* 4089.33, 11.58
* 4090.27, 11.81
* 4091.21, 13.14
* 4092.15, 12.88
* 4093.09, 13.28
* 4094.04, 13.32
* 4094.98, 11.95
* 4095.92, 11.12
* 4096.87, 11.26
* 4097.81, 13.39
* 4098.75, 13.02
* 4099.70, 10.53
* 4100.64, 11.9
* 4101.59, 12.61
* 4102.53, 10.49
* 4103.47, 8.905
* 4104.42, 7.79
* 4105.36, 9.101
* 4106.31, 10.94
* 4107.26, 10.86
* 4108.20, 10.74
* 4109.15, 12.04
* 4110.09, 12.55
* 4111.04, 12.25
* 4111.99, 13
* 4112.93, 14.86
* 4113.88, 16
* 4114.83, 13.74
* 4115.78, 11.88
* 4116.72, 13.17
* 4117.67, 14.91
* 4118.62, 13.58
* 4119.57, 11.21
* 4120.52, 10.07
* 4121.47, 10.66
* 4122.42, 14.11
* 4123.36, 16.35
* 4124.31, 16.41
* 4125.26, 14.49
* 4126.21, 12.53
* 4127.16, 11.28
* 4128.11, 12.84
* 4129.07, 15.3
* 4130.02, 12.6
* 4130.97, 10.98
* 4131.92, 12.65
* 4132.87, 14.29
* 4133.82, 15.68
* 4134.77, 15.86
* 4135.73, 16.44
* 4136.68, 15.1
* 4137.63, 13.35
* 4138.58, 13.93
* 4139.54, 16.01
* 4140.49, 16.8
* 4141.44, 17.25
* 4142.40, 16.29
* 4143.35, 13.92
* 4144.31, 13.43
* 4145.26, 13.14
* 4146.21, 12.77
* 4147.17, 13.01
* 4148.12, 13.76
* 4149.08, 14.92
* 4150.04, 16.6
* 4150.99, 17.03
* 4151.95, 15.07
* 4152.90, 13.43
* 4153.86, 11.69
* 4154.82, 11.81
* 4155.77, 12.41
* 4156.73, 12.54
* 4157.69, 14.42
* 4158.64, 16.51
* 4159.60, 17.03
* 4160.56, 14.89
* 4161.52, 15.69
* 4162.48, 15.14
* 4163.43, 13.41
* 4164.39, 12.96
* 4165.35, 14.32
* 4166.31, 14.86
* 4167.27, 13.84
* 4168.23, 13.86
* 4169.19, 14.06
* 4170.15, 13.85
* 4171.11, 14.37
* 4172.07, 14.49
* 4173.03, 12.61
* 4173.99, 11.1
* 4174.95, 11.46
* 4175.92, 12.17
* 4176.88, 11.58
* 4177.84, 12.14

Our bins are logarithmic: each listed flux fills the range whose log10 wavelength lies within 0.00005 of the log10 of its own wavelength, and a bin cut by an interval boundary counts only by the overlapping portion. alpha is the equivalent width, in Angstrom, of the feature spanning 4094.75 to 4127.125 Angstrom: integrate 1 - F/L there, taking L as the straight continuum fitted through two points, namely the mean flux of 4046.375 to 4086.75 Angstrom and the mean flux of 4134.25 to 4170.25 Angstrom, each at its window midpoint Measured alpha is 4.5 Angstrom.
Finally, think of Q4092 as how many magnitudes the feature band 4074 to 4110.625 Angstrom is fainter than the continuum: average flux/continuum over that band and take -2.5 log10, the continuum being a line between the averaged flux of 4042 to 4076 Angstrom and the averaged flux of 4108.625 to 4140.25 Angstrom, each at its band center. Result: 0.09 mag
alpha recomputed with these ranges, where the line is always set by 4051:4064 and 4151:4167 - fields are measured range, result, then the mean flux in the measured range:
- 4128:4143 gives -0.72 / 14.7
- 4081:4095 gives 0.33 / 13.5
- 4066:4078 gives -0.31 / 14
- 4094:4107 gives 2.60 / 11.1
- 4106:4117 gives 0.99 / 12.7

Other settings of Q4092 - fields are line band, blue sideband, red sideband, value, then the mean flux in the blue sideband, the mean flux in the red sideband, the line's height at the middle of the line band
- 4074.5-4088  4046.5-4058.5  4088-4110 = -0.16 mag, 14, 11.6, 12.5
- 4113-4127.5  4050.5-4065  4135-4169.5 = 0.06 mag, 13.7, 14.5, 14.2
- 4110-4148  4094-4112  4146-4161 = -0.09 mag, 11.3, 14.3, 12.8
